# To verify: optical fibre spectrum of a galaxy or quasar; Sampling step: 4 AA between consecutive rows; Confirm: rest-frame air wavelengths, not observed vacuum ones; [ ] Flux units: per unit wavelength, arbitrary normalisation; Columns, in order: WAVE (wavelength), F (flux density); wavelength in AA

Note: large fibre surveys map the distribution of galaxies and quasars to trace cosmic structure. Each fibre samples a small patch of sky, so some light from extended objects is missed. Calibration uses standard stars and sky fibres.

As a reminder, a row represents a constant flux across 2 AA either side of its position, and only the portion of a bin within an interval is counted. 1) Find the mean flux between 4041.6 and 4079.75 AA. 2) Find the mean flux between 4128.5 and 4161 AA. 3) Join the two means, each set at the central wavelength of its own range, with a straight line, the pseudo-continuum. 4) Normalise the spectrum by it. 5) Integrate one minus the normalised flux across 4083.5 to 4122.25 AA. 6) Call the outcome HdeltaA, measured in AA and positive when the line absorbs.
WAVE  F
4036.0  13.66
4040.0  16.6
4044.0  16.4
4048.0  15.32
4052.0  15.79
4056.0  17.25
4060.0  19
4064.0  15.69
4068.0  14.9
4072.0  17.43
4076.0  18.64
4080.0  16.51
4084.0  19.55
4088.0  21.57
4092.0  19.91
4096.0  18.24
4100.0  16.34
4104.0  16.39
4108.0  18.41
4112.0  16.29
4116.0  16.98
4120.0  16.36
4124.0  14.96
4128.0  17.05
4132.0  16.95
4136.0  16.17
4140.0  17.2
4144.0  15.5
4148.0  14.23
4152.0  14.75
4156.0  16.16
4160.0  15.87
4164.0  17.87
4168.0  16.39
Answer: -3.8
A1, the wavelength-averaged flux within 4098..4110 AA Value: 17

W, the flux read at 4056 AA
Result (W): 17.25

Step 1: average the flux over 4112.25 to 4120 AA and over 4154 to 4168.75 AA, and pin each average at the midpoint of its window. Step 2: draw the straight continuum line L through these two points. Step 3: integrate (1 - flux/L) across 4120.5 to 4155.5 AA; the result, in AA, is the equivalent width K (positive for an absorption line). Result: 1.6 AA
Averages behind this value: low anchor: 16.7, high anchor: 16.6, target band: 15.9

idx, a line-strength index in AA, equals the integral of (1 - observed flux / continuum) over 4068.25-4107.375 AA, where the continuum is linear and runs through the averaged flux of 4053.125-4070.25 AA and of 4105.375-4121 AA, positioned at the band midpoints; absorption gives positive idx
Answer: -3.0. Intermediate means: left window 16.7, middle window 18.1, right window 17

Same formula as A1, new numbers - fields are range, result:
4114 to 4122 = 16.7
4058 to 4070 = 16.5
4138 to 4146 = 16.4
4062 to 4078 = 16.7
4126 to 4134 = 17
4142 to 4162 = 15.3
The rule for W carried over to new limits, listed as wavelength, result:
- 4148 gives 14.23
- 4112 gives 16.29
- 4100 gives 16.34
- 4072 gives 17.43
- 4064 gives 15.69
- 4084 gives 19.55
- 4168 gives 16.39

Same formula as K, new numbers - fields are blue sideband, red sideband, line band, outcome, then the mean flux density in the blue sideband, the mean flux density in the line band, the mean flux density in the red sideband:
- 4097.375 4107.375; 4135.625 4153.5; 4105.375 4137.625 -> -0.9 AA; 16.8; 16.6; 15.5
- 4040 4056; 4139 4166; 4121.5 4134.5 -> -0.3 AA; 16.1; 16.3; 15.9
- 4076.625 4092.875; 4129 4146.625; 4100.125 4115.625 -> 0.9 AA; 19.3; 16.9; 16.4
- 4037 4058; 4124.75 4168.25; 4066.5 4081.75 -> -0.7 AA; 16.1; 16.9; 16.2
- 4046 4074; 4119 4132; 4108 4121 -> -0.5 AA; 16.5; 16.8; 16.2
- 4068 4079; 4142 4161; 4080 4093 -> -2.2 AA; 17.3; 19.8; 15.3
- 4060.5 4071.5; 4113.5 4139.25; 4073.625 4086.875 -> -1.8 AA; 16.1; 18.4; 16.4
